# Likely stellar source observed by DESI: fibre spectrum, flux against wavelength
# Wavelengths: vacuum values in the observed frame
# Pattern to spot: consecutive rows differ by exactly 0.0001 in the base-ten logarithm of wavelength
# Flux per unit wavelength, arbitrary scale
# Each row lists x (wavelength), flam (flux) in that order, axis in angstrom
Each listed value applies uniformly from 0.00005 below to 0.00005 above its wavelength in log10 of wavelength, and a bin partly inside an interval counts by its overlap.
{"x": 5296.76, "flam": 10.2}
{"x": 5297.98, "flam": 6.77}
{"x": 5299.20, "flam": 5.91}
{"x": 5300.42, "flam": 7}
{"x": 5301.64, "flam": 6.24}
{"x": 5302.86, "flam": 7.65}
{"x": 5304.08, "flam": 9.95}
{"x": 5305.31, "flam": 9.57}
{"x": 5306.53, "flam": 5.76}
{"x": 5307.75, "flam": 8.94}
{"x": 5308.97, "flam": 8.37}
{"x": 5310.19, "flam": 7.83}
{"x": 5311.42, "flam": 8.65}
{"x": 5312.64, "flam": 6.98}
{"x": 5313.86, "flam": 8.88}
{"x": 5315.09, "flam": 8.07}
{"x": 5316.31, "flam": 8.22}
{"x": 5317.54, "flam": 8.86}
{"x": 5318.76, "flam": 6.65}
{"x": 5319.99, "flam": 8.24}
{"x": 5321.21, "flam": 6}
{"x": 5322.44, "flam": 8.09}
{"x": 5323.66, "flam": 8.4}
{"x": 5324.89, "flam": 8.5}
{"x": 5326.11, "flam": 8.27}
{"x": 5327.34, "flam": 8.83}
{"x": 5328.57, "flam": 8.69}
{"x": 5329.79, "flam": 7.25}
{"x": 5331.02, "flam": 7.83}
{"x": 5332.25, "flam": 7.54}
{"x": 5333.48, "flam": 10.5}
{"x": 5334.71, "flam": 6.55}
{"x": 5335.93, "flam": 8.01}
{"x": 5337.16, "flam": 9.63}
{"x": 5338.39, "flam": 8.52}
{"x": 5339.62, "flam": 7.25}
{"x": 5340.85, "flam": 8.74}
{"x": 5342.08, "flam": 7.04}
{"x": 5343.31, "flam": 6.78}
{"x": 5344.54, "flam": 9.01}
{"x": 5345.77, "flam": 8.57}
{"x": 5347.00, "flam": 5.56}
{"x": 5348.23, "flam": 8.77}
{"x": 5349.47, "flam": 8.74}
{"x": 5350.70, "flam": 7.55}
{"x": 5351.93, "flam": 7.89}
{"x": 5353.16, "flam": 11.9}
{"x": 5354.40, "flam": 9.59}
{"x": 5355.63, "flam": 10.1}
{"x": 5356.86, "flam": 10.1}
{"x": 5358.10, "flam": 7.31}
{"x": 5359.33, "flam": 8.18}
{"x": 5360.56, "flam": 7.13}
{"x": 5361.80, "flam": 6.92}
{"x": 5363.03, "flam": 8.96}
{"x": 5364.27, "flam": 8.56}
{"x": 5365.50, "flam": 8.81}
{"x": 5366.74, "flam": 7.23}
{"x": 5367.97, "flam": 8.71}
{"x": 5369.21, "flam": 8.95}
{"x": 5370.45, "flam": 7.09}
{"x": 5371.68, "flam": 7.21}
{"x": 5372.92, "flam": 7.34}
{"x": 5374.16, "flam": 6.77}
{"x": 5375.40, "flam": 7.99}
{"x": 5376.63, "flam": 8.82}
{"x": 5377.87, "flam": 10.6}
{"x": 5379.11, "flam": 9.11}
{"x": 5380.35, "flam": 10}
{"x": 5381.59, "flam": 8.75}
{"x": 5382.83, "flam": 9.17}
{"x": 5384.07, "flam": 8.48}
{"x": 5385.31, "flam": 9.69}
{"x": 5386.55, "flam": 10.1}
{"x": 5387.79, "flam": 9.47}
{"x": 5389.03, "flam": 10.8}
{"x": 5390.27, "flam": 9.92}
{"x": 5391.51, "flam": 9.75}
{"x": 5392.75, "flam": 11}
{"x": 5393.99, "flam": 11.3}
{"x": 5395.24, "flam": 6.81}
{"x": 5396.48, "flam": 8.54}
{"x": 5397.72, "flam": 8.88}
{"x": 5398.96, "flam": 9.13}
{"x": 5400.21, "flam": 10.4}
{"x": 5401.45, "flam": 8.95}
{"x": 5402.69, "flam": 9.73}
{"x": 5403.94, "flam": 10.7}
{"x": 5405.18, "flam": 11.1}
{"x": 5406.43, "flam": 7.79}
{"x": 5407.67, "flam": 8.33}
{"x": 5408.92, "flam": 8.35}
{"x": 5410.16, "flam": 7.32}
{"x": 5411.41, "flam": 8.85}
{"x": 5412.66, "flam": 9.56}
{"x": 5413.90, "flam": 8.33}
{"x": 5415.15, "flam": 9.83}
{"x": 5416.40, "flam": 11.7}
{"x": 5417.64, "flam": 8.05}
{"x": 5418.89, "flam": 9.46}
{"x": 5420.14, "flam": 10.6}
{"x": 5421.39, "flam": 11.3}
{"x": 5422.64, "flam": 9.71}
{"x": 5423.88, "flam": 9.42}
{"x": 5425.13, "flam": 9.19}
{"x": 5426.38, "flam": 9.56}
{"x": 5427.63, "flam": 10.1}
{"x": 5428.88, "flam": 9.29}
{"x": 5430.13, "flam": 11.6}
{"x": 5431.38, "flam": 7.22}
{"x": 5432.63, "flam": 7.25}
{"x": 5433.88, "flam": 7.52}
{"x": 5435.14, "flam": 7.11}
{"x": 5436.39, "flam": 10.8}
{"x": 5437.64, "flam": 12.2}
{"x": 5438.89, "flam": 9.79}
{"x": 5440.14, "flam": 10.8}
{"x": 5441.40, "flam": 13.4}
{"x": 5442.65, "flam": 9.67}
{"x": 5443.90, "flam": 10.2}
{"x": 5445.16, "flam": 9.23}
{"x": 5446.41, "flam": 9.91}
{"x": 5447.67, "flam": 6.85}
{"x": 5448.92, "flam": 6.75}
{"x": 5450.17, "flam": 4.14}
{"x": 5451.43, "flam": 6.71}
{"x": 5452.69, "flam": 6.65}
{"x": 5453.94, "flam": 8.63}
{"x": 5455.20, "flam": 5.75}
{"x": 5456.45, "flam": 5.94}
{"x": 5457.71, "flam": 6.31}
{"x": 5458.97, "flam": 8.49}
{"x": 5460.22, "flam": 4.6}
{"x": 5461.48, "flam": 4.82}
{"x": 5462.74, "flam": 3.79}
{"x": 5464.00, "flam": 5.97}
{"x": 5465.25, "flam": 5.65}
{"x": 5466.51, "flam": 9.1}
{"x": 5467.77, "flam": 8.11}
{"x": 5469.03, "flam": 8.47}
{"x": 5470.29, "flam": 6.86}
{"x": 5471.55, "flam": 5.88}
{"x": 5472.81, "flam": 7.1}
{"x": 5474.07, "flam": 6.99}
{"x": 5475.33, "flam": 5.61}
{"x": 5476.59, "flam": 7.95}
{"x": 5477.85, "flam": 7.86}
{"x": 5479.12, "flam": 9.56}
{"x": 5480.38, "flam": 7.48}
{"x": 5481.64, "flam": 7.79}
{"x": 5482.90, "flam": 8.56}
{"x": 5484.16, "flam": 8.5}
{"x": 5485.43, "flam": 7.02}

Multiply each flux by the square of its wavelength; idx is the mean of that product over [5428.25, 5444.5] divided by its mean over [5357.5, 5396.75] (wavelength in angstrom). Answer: 1.1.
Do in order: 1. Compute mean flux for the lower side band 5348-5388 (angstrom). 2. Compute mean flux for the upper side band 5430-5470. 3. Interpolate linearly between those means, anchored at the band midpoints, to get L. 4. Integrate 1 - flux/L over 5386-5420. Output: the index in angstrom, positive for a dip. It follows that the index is -4.5 angstrom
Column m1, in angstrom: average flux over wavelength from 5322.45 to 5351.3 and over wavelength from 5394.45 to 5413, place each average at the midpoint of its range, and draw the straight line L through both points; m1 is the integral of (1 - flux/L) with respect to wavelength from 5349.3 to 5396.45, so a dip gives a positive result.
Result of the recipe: -1.56 angstrom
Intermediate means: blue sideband 8.11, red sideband 8.97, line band 8.86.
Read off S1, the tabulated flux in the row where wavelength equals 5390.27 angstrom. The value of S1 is 9.92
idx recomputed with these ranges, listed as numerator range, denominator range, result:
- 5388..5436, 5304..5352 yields 1.19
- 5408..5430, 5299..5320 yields 1.25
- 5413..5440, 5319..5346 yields 1.22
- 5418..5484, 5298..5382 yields 1.04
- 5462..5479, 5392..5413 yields 0.77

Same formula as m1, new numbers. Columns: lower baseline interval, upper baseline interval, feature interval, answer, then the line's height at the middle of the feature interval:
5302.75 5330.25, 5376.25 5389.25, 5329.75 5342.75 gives 0.7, 8.54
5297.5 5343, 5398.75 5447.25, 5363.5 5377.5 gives 1.2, 8.74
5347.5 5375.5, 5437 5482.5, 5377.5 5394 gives -3.3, 8.16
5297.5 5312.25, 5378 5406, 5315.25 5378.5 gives 3.0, 8.64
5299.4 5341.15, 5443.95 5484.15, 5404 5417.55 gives -3.1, 7.44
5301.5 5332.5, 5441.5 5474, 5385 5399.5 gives -4.0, 7.55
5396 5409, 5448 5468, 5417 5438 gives -3.8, 7.96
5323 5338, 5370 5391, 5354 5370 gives 0.4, 8.71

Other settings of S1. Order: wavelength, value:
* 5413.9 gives 8.33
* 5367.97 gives 8.71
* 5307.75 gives 8.94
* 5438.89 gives 9.79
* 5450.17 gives 4.14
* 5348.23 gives 8.77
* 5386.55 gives 10.1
